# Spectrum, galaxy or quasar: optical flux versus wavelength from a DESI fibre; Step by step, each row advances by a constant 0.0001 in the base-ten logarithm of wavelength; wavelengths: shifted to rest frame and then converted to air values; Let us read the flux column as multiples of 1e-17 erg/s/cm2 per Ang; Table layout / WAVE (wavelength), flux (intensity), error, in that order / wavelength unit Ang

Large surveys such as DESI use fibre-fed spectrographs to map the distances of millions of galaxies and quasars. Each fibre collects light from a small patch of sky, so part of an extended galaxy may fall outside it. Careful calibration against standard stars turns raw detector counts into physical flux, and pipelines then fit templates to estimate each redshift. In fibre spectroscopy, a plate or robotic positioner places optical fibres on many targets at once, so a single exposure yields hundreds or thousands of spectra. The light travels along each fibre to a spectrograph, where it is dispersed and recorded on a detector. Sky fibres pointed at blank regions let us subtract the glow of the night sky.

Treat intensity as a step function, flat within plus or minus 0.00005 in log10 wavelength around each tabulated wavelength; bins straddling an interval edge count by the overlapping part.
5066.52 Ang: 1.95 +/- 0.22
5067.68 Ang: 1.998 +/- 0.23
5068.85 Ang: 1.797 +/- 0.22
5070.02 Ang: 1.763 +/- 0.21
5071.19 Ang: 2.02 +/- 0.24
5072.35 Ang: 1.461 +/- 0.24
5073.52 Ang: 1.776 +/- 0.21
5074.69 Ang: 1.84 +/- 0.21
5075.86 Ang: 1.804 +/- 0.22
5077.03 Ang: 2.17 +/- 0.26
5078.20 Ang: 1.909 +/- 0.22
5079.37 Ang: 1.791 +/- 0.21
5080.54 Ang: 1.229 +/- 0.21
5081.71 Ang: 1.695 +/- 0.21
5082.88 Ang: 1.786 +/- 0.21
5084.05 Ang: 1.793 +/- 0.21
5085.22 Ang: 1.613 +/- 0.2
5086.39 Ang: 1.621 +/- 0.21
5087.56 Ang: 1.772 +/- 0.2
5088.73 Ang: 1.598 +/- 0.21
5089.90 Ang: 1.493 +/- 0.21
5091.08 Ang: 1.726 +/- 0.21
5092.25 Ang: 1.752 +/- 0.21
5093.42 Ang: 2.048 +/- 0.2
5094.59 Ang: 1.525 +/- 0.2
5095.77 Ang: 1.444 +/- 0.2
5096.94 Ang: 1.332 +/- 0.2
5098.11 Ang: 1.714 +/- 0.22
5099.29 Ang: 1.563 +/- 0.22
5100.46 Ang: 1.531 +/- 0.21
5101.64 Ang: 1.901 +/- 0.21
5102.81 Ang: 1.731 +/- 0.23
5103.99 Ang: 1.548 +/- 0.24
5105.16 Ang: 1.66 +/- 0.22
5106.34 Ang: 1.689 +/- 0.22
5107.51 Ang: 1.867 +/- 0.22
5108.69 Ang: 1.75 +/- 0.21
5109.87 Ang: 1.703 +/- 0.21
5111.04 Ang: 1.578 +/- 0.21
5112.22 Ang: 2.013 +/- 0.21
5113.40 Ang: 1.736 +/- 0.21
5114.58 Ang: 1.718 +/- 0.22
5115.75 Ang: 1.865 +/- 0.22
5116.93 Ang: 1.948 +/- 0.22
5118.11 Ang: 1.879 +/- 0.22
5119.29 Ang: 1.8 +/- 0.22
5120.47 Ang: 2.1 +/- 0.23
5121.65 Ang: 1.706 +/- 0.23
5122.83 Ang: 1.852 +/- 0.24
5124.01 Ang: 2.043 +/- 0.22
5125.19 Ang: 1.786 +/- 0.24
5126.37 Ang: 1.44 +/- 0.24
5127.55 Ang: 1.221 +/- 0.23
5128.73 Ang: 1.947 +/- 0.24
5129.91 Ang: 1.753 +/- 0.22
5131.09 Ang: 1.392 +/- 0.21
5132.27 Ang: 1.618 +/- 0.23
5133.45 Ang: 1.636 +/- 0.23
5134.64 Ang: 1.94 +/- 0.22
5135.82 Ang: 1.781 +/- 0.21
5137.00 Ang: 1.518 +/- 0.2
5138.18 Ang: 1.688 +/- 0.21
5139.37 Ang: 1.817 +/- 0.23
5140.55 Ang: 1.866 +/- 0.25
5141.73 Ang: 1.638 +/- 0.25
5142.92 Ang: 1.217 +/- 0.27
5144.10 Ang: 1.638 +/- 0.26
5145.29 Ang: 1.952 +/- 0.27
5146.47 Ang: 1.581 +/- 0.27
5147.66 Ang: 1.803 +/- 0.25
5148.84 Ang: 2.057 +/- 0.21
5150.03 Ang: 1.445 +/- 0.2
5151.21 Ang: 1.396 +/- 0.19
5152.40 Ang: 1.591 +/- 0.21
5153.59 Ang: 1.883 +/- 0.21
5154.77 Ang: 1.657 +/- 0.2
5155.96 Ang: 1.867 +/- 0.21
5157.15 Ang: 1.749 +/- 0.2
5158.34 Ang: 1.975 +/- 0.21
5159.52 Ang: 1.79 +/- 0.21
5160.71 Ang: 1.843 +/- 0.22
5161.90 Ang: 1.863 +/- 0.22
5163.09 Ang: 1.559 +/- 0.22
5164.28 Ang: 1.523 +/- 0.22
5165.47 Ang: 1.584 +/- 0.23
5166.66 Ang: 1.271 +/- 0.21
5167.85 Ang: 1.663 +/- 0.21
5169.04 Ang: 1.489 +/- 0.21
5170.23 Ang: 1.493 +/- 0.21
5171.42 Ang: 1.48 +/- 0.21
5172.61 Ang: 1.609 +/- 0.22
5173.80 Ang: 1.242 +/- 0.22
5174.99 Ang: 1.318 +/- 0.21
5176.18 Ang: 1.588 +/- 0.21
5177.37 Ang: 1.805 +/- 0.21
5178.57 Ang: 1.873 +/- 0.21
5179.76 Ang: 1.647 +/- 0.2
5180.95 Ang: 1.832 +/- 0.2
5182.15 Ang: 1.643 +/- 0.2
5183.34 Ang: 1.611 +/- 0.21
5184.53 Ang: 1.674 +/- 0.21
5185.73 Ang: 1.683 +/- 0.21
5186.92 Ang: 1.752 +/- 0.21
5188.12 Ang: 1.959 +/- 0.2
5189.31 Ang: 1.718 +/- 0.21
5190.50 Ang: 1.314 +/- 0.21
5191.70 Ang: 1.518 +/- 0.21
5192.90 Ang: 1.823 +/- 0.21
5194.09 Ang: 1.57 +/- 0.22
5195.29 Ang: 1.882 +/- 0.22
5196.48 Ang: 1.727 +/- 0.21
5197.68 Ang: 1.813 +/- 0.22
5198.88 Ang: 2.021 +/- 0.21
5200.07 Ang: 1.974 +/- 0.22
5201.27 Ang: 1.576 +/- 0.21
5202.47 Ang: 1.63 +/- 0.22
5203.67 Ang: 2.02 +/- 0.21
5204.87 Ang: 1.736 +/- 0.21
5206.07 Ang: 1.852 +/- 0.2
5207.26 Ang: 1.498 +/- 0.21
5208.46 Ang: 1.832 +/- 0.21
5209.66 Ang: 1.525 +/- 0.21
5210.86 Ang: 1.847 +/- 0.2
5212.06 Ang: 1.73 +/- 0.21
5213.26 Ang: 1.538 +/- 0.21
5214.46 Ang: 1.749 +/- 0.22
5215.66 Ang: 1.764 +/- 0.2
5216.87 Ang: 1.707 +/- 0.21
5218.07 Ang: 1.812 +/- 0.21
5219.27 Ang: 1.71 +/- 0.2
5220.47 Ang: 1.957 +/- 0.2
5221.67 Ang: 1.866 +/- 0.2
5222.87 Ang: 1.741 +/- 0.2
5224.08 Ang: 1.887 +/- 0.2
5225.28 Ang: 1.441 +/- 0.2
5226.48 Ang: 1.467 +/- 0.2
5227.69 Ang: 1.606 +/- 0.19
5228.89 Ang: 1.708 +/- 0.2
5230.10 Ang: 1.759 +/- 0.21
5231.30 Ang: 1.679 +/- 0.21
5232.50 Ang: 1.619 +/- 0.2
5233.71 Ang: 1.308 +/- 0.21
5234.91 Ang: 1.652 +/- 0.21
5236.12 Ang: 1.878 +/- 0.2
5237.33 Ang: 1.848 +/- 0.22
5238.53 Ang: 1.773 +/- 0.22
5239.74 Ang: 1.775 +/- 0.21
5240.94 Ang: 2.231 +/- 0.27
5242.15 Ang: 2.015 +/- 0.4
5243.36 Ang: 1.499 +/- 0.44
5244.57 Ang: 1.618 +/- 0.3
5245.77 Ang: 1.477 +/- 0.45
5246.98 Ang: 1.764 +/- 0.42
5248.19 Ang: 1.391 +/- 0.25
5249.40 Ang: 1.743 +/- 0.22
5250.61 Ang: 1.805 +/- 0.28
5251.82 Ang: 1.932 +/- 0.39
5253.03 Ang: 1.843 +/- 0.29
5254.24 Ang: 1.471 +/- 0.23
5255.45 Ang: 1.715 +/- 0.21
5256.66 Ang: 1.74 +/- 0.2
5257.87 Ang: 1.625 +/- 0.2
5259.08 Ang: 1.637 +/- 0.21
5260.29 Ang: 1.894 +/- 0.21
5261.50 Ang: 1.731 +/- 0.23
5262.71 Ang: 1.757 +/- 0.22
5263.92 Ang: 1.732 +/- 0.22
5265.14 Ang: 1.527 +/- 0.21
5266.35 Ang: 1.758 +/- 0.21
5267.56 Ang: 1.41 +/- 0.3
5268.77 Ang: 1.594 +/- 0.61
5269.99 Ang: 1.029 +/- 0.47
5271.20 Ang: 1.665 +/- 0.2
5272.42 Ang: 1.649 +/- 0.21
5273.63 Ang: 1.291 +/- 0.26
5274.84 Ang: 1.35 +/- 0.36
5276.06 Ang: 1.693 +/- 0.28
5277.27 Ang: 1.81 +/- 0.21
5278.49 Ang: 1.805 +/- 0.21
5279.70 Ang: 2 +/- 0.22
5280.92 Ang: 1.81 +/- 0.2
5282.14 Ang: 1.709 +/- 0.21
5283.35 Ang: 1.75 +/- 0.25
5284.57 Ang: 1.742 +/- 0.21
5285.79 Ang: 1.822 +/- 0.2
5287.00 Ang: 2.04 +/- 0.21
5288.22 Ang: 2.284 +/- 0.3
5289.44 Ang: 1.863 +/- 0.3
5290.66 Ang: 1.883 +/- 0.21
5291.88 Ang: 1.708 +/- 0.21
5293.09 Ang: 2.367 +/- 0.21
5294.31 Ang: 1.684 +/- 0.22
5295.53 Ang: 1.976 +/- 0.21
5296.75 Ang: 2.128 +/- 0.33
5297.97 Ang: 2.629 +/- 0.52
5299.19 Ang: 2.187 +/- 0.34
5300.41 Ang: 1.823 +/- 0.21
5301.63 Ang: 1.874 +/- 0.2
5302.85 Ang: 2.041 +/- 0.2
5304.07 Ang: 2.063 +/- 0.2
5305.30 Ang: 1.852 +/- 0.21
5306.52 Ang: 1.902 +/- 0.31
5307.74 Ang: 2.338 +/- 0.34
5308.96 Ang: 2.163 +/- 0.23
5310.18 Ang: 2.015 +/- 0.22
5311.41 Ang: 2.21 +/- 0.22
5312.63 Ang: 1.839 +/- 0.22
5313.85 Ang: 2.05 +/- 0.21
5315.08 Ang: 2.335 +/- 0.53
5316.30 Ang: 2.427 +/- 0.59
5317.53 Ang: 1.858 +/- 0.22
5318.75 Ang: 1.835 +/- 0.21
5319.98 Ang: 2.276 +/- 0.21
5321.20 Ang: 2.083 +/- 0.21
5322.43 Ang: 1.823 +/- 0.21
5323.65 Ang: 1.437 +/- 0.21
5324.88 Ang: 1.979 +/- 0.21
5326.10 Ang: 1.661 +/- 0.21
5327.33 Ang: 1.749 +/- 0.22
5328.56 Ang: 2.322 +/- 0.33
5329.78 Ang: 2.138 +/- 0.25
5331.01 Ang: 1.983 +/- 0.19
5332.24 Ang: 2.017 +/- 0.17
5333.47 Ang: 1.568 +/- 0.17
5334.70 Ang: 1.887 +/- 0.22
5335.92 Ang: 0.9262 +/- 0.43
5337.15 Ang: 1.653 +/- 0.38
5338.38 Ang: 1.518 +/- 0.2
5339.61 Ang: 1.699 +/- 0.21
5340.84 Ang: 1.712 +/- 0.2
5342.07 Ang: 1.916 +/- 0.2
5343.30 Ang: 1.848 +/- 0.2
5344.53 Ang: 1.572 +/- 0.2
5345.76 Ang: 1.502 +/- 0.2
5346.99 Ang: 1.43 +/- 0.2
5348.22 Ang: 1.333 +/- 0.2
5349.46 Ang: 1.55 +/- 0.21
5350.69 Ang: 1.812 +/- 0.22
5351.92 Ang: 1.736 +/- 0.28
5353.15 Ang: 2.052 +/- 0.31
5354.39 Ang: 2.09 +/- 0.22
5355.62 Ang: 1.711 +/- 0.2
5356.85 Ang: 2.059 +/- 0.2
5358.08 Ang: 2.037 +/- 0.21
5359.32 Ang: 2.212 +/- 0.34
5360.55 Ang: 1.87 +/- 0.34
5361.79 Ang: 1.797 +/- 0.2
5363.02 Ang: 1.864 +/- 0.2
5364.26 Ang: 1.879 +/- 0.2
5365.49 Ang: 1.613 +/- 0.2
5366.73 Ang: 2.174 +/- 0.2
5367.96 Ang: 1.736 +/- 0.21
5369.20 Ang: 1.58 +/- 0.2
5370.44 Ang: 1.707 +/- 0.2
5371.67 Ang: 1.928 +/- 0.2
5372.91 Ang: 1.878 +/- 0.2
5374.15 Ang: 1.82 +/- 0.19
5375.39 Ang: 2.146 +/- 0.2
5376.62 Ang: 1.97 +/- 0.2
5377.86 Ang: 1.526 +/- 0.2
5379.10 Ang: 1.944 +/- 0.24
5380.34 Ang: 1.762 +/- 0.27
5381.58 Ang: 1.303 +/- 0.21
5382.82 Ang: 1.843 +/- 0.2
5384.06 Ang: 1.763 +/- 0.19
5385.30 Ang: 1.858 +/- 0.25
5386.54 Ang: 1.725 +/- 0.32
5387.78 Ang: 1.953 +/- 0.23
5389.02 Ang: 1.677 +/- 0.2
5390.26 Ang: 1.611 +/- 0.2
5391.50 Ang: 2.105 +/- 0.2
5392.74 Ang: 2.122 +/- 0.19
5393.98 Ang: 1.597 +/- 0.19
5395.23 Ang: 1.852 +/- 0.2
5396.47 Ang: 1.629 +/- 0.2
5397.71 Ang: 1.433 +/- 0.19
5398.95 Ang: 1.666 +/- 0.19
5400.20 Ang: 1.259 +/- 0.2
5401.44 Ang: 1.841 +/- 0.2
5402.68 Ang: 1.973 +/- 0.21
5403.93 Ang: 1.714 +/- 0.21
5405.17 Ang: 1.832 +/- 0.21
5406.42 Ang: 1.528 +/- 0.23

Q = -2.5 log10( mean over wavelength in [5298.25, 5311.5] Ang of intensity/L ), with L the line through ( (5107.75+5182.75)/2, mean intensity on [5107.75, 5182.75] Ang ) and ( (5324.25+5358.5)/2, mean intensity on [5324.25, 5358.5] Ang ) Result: -0.17 mag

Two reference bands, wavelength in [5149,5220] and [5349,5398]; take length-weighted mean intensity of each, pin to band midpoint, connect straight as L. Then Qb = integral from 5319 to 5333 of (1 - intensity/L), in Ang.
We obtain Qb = -1.2 Ang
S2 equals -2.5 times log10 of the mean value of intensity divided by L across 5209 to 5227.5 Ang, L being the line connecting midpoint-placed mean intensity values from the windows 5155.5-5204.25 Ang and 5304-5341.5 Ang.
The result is 0.02 mag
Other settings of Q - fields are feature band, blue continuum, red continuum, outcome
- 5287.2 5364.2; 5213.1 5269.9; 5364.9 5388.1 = -0.09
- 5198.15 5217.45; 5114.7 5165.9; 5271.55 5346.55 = 0.02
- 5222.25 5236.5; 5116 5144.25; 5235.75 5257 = 0.07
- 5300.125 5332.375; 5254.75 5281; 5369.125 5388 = -0.17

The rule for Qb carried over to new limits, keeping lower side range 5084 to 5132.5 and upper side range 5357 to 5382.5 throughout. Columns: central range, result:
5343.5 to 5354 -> 1.1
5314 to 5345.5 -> -0.5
